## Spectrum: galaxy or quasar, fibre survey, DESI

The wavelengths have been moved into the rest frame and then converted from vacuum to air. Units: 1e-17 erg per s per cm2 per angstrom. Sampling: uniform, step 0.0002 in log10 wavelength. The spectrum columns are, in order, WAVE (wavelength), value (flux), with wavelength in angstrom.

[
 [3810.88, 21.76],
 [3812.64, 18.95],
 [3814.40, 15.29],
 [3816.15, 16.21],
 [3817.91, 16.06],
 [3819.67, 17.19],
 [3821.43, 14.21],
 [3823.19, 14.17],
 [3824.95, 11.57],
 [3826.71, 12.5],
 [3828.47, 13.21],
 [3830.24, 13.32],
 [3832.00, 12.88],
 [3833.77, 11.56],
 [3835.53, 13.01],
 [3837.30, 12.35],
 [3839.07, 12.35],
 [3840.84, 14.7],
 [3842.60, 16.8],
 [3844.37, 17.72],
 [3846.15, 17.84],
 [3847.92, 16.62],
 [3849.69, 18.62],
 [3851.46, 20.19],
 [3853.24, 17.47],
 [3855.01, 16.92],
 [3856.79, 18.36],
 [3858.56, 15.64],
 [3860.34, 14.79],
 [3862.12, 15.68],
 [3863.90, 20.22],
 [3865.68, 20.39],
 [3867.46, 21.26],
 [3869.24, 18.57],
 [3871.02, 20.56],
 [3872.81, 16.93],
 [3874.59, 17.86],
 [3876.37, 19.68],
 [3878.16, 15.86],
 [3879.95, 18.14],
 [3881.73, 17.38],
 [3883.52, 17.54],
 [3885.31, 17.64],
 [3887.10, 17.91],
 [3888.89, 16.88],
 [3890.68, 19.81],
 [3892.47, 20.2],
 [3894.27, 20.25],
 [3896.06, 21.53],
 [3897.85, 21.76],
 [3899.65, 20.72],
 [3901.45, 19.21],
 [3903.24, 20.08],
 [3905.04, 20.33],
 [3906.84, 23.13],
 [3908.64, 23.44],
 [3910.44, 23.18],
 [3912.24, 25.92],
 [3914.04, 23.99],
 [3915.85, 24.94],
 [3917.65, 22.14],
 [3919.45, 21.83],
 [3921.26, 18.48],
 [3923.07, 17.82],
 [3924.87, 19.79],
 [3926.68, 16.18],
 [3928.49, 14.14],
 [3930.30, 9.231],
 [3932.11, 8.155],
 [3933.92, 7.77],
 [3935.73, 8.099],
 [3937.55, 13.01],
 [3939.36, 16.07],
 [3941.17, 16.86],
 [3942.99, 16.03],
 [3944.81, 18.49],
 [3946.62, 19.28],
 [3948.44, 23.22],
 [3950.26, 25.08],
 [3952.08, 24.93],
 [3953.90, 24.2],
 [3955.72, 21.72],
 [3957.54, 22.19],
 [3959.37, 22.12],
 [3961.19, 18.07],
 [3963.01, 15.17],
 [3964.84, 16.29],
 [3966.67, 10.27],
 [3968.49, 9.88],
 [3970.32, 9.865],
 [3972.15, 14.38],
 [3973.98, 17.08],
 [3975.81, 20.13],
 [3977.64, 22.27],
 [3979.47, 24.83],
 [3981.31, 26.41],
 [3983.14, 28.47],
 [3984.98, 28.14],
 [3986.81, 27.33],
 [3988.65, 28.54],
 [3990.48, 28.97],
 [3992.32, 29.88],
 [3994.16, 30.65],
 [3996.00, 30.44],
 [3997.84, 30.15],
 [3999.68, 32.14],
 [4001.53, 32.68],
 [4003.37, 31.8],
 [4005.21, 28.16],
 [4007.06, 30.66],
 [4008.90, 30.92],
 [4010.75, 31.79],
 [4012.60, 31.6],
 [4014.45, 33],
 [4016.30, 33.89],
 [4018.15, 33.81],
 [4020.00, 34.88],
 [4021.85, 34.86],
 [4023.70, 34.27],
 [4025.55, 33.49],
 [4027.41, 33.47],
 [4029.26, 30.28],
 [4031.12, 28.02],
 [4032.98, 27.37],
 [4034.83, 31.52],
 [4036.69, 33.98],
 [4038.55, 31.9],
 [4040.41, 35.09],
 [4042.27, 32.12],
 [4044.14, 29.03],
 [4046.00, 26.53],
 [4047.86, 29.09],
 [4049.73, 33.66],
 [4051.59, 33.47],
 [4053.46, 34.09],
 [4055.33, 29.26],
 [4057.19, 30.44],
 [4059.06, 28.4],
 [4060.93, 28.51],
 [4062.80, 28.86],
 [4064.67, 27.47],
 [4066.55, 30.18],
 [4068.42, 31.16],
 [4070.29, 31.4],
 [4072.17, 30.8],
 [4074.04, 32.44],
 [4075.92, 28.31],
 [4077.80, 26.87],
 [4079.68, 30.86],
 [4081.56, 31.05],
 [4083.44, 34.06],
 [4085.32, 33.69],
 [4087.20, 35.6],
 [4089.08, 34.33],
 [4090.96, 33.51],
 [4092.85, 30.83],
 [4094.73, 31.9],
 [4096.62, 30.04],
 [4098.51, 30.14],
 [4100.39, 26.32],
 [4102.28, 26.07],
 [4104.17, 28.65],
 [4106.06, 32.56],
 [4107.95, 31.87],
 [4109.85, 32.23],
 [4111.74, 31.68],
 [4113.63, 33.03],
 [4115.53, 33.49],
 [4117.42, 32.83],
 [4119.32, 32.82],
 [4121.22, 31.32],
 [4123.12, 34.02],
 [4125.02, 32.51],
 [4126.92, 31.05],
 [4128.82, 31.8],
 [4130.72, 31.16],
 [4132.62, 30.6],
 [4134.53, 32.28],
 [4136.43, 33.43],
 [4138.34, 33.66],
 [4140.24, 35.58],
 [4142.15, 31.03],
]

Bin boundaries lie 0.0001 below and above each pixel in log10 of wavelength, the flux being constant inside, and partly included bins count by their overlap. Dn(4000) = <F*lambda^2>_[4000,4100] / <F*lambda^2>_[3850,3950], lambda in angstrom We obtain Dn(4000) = 1.84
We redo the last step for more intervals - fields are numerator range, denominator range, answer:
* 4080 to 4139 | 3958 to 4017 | 1.34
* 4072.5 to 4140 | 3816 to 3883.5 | 2.21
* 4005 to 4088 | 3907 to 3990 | 1.70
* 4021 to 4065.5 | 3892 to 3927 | 1.56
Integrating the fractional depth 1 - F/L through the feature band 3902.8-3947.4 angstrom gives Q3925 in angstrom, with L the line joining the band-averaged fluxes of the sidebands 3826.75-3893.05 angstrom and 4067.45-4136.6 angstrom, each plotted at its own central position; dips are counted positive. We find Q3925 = 5.9 angstrom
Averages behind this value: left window 16.9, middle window 17.9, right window 31.5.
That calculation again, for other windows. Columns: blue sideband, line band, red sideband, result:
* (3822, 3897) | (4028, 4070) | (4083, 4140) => -3.5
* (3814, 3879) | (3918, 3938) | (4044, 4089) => 6.7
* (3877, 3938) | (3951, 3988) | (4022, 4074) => 5.8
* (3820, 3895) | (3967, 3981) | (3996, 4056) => 5.2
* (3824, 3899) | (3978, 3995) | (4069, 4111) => -2.2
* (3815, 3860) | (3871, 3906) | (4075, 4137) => -1.2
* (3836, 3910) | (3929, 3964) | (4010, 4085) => 9.7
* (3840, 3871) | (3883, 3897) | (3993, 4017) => 1.3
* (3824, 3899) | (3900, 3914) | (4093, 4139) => -1.9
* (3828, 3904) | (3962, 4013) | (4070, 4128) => 0.2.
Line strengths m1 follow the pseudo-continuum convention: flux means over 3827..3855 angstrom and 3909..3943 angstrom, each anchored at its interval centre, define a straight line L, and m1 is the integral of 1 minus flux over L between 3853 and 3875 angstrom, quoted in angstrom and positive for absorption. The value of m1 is -3.22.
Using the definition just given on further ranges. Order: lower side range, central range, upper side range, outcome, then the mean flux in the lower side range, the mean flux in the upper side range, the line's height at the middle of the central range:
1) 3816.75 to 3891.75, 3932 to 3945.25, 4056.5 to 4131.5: 5.2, 16.5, 31.1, 21.6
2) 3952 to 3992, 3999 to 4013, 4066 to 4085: -4.0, 21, 30.8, 24.2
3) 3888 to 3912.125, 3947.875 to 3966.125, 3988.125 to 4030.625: 3.8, 21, 31.8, 26.6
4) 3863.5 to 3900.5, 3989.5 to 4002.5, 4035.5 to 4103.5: -2.2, 19.1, 30.9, 26.2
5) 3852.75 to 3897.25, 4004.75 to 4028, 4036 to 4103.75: -4.5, 18.3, 30.8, 27.4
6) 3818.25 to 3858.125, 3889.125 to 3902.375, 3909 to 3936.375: -2.7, 15.2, 17.6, 16.9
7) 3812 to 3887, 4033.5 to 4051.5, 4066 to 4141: -2.2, 16.4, 31.7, 28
